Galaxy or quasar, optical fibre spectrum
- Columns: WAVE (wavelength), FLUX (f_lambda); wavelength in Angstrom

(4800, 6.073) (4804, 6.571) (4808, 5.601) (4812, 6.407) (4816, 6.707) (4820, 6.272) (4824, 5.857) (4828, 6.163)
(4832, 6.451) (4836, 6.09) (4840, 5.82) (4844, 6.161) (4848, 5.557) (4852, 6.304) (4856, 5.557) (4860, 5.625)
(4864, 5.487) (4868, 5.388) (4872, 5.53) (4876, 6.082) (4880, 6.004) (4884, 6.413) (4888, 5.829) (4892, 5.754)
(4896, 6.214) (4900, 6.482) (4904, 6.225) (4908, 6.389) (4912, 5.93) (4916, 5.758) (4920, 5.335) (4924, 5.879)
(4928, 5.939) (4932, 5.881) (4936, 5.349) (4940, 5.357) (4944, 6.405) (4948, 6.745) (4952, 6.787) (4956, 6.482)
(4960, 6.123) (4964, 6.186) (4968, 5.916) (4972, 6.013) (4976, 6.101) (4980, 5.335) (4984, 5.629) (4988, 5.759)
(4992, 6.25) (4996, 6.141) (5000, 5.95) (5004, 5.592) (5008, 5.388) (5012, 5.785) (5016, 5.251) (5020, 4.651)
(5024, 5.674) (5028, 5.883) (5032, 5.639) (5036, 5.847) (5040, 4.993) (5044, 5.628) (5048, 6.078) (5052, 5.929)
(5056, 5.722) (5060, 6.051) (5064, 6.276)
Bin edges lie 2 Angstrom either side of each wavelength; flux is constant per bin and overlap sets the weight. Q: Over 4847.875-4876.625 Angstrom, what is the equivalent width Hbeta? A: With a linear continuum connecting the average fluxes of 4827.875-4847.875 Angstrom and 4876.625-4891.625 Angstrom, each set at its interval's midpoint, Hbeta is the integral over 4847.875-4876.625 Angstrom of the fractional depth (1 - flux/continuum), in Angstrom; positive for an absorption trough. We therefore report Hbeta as 1.8 Angstrom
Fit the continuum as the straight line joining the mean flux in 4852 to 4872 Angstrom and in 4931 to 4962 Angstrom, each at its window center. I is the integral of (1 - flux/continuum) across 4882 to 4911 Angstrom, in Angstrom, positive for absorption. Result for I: -1.8 Angstrom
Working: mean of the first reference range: 5.59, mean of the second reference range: 6.15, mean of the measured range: 6.18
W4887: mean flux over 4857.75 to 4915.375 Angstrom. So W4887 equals 5.95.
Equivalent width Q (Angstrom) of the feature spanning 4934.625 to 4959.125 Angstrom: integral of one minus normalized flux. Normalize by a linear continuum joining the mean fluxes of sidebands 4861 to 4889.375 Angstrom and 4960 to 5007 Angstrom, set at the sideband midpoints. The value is -1.4 Angstrom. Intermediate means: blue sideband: 5.81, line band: 6.21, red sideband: 5.9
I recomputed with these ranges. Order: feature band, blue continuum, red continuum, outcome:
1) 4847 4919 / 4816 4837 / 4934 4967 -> 3.3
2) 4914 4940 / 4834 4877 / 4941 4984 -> 1.6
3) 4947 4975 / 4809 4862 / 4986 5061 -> -2.3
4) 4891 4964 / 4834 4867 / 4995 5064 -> -4.0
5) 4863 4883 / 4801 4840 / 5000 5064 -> 1.1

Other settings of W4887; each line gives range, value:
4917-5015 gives 5.92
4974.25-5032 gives 5.67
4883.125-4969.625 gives 6.06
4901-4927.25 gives 5.94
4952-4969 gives 6.26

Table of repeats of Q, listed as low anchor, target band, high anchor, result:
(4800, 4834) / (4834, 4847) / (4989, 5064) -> 0.4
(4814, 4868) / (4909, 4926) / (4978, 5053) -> 0.2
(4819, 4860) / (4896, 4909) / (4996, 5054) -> -1.0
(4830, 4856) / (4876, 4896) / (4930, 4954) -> 0.1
